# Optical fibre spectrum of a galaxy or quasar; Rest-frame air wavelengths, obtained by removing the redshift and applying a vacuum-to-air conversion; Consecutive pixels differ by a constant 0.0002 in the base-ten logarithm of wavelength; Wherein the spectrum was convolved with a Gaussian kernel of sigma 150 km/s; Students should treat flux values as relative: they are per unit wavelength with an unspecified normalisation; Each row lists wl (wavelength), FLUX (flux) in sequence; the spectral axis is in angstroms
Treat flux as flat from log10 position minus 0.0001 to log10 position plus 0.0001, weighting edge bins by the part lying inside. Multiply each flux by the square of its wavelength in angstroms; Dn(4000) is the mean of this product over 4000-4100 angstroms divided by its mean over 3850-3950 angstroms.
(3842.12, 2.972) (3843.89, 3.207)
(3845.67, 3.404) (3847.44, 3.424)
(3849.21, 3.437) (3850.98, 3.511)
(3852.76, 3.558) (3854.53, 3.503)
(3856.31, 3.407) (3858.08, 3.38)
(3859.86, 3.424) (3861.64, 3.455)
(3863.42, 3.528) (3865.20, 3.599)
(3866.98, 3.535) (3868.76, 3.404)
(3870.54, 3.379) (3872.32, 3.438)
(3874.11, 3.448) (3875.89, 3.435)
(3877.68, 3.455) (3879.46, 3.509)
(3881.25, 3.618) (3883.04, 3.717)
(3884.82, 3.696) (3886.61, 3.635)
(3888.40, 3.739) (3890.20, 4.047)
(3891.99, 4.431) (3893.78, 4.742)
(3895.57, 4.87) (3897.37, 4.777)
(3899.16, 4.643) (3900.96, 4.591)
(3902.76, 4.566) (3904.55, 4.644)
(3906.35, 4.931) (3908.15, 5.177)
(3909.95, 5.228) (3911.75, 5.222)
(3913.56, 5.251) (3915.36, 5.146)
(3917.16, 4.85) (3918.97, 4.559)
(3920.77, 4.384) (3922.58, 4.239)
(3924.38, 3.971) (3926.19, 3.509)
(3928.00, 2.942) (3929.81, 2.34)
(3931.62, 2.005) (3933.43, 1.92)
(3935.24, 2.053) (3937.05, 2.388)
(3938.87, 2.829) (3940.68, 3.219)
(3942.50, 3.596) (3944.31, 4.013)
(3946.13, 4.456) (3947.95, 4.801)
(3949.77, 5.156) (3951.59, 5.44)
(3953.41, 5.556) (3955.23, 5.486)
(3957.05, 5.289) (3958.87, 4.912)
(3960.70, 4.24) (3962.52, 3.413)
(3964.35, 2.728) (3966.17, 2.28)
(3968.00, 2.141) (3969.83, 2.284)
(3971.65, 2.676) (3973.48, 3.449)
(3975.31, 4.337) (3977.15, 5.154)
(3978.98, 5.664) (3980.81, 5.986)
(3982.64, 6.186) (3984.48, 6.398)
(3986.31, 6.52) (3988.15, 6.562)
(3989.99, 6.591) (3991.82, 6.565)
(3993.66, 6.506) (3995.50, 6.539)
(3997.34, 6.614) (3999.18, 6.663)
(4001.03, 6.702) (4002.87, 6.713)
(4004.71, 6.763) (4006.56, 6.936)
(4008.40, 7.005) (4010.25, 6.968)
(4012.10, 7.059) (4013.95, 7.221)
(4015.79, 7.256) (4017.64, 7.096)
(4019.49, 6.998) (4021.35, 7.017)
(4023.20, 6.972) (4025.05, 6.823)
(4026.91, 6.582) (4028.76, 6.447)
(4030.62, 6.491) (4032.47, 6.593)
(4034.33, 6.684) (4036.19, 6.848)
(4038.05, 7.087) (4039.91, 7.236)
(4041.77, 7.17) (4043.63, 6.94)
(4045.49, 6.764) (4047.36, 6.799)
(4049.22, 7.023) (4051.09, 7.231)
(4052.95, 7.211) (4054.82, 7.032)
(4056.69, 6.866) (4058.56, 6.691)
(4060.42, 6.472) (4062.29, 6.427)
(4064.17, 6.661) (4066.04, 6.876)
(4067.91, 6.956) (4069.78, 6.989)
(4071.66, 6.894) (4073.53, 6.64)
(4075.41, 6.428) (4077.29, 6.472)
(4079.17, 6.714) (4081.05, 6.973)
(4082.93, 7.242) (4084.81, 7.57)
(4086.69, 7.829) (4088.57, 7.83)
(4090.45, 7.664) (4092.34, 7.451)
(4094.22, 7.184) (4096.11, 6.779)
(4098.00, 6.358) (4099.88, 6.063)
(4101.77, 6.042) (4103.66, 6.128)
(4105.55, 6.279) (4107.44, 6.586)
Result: 1.93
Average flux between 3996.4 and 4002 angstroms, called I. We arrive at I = 6.66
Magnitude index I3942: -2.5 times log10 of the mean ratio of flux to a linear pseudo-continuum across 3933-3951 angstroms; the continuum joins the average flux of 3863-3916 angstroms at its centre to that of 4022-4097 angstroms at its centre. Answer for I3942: 0.39 mag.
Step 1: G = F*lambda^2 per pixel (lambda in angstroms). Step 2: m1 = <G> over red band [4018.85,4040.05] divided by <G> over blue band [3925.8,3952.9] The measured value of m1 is 2.08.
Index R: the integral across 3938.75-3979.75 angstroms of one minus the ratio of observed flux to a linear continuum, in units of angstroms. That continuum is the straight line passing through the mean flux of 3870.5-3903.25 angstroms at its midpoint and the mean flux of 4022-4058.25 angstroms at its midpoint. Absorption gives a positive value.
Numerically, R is 9.8 angstroms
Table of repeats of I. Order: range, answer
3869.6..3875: 3.42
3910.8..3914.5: 5.23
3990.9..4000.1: 6.58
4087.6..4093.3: 7.65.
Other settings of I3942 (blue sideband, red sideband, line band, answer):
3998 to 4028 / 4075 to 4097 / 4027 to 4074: 0.03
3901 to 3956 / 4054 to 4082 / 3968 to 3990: 0.03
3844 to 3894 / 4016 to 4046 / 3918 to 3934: 0.37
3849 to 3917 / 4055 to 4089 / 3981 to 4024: -0.16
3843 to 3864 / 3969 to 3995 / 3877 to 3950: 0.08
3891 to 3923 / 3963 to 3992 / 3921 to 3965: 0.24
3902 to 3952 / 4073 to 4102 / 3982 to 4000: -0.25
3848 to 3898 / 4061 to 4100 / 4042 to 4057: -0.08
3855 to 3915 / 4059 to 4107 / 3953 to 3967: 0.21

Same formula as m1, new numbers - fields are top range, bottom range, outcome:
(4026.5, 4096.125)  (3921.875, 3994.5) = 1.72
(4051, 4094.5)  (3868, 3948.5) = 1.94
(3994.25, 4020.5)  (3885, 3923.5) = 1.57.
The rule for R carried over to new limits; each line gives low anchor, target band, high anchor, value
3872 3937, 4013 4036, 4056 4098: -3.0 angstroms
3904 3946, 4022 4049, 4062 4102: -3.6 angstroms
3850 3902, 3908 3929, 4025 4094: -0.1 angstroms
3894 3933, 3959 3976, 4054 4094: 6.8 angstroms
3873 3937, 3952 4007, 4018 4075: 2.9 angstroms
